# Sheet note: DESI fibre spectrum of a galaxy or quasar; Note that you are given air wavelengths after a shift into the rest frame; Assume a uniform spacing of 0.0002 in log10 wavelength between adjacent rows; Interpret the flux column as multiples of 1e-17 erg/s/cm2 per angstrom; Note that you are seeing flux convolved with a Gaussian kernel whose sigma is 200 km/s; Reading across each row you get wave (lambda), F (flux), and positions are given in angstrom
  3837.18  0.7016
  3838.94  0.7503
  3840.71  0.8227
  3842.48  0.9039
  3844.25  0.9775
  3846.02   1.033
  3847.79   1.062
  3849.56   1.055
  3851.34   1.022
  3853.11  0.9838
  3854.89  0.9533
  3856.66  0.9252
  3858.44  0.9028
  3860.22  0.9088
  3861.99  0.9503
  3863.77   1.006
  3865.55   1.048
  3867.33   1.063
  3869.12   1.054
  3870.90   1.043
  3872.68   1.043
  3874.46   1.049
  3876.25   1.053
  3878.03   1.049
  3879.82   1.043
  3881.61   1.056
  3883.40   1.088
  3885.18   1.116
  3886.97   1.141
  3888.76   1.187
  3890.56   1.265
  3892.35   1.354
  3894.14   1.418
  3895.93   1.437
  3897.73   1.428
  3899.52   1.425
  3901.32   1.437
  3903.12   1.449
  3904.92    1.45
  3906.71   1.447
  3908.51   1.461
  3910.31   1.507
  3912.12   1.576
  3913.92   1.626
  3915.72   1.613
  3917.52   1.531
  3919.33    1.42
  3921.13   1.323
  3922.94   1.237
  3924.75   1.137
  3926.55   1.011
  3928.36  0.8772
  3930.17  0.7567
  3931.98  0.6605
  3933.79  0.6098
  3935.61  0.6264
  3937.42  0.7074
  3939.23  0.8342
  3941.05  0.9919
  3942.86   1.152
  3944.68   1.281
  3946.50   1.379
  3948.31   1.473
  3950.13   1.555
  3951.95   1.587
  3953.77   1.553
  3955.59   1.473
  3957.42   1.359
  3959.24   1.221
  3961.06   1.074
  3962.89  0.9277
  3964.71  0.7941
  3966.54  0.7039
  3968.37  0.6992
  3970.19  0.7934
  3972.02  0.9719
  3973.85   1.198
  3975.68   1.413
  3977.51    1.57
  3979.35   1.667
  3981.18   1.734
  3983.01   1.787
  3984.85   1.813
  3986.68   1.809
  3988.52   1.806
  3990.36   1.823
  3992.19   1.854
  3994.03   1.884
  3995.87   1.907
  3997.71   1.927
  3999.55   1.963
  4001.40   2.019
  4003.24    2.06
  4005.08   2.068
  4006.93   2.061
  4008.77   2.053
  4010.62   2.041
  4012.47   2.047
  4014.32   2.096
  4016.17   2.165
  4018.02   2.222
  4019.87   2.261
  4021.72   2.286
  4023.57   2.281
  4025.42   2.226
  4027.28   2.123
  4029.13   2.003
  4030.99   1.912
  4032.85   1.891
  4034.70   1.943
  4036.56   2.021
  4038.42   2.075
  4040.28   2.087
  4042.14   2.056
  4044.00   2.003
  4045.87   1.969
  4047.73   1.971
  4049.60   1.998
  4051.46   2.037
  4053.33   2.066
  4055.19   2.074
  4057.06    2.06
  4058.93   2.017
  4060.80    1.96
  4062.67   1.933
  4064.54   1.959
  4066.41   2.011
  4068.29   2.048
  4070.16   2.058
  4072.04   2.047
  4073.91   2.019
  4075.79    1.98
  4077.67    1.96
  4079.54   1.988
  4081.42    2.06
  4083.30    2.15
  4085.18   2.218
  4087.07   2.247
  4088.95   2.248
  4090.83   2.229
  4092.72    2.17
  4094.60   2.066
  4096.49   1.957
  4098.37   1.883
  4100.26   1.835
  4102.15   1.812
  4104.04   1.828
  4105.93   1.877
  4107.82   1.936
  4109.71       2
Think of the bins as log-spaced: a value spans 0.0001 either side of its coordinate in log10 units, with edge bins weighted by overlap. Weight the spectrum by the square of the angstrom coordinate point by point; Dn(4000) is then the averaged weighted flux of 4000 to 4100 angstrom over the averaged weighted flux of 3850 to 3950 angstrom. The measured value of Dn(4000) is 1.92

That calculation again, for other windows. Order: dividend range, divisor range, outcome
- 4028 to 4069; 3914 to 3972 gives 1.90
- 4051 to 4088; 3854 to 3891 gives 2.17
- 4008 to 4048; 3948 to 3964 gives 1.60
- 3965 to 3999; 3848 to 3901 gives 1.44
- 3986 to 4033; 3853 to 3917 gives 1.78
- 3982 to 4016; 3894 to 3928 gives 1.45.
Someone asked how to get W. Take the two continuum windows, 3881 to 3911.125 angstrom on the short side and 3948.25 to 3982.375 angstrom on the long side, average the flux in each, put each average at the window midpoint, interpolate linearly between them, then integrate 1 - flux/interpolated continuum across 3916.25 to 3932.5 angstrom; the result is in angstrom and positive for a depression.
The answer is 2.2 angstrom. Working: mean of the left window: 1.34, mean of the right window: 1.25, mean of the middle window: 1.13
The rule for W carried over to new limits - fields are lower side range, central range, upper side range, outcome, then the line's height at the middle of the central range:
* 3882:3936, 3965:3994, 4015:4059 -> 4.7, 1.71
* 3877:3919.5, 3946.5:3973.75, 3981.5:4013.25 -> 8.6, 1.71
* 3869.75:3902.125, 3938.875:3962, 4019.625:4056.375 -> 3.7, 1.57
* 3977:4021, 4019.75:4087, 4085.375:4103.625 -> -1.4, 2.01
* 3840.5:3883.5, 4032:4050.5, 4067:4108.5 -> -1.9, 1.82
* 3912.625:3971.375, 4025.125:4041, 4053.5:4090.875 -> -2.2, 1.78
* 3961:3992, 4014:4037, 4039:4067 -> -4.4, 1.78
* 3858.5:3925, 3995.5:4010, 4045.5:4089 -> -2.1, 1.75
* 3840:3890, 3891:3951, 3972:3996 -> 3.0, 1.33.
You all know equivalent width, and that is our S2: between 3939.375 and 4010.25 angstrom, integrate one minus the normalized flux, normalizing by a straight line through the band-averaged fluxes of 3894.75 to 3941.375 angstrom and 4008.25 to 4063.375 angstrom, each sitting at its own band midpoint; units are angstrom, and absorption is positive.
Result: 5.7 angstrom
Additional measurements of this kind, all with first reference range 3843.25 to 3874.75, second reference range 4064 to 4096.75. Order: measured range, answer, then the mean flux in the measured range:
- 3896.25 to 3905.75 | -1.8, 1.44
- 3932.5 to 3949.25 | 4.9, 0.999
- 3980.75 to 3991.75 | -1.2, 1.8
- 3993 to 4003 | -1.6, 1.95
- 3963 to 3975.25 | 5.2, 0.887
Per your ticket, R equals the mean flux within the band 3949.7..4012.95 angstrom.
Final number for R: 1.58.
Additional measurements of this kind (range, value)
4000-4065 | 2.06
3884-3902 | 1.32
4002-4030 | 2.13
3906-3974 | 1.16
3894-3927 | 1.42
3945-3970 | 1.2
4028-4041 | 1.99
